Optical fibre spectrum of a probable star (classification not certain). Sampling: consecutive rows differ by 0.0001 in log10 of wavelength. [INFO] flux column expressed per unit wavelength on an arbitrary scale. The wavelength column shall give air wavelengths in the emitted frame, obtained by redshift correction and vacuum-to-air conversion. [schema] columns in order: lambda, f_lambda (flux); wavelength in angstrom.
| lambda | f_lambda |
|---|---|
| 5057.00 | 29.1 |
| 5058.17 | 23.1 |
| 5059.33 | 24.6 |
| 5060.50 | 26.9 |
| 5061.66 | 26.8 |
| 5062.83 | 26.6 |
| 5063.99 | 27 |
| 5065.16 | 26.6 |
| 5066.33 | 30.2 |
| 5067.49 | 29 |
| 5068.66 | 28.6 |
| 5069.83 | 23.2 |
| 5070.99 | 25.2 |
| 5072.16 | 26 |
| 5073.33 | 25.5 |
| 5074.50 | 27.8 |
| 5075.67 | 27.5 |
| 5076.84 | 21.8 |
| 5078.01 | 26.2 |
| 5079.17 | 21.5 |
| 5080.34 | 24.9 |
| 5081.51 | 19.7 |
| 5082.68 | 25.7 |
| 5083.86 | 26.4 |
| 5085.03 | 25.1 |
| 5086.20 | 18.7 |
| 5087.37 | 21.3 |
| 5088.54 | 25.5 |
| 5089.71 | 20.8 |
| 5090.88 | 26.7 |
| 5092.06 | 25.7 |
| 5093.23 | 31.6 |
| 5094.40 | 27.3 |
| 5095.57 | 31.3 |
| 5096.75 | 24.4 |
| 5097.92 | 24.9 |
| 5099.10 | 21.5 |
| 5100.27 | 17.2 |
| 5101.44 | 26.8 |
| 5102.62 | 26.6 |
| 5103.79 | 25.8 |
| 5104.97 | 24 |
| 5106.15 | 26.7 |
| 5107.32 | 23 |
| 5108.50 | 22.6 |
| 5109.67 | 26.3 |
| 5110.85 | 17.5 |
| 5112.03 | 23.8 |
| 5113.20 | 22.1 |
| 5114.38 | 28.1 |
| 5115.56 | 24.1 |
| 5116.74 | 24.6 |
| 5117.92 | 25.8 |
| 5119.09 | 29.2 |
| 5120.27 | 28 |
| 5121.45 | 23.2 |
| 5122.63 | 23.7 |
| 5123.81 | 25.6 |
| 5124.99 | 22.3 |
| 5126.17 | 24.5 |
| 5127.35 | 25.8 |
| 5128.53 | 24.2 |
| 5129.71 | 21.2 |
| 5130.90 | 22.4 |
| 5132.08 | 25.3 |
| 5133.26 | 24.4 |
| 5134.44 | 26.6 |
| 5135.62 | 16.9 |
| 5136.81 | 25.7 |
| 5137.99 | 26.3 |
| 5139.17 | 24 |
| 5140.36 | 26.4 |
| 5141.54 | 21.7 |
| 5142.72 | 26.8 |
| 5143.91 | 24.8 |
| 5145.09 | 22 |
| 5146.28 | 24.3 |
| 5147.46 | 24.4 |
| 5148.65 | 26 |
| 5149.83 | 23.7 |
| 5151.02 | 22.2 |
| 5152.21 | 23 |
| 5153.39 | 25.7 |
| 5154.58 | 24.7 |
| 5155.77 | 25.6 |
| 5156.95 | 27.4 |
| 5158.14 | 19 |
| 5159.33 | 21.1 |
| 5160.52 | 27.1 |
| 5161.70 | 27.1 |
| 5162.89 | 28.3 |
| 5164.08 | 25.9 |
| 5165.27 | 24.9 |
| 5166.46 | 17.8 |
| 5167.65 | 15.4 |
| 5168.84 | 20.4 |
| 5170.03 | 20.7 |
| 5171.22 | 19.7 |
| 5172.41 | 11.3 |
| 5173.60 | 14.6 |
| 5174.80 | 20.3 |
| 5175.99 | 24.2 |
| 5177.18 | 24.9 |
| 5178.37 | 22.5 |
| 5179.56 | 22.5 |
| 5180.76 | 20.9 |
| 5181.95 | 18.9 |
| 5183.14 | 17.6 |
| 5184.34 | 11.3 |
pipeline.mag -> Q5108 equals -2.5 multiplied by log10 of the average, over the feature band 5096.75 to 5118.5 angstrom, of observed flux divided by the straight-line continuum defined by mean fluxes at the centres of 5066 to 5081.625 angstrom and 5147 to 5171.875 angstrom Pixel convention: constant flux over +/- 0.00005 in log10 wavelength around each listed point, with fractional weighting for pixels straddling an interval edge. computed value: 0.032 mag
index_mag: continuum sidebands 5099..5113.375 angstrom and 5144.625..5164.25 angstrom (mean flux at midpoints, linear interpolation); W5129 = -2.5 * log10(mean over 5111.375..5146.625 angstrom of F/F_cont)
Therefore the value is -0.021 mag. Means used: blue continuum 23.5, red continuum 24.5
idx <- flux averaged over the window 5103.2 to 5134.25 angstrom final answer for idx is 24.4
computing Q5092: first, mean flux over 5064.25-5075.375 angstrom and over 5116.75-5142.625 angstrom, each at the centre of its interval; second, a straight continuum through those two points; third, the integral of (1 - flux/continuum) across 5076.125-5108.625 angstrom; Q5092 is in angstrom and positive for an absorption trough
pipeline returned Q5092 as 1.9 angstrom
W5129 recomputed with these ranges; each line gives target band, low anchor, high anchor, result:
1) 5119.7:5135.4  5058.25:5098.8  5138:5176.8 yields -0.01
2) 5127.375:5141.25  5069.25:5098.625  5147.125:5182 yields -0.03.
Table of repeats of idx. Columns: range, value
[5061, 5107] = 25.3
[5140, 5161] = 24.2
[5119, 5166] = 24.5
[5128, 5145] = 24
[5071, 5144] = 24.5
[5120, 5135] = 24.3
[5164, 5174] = 18.7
